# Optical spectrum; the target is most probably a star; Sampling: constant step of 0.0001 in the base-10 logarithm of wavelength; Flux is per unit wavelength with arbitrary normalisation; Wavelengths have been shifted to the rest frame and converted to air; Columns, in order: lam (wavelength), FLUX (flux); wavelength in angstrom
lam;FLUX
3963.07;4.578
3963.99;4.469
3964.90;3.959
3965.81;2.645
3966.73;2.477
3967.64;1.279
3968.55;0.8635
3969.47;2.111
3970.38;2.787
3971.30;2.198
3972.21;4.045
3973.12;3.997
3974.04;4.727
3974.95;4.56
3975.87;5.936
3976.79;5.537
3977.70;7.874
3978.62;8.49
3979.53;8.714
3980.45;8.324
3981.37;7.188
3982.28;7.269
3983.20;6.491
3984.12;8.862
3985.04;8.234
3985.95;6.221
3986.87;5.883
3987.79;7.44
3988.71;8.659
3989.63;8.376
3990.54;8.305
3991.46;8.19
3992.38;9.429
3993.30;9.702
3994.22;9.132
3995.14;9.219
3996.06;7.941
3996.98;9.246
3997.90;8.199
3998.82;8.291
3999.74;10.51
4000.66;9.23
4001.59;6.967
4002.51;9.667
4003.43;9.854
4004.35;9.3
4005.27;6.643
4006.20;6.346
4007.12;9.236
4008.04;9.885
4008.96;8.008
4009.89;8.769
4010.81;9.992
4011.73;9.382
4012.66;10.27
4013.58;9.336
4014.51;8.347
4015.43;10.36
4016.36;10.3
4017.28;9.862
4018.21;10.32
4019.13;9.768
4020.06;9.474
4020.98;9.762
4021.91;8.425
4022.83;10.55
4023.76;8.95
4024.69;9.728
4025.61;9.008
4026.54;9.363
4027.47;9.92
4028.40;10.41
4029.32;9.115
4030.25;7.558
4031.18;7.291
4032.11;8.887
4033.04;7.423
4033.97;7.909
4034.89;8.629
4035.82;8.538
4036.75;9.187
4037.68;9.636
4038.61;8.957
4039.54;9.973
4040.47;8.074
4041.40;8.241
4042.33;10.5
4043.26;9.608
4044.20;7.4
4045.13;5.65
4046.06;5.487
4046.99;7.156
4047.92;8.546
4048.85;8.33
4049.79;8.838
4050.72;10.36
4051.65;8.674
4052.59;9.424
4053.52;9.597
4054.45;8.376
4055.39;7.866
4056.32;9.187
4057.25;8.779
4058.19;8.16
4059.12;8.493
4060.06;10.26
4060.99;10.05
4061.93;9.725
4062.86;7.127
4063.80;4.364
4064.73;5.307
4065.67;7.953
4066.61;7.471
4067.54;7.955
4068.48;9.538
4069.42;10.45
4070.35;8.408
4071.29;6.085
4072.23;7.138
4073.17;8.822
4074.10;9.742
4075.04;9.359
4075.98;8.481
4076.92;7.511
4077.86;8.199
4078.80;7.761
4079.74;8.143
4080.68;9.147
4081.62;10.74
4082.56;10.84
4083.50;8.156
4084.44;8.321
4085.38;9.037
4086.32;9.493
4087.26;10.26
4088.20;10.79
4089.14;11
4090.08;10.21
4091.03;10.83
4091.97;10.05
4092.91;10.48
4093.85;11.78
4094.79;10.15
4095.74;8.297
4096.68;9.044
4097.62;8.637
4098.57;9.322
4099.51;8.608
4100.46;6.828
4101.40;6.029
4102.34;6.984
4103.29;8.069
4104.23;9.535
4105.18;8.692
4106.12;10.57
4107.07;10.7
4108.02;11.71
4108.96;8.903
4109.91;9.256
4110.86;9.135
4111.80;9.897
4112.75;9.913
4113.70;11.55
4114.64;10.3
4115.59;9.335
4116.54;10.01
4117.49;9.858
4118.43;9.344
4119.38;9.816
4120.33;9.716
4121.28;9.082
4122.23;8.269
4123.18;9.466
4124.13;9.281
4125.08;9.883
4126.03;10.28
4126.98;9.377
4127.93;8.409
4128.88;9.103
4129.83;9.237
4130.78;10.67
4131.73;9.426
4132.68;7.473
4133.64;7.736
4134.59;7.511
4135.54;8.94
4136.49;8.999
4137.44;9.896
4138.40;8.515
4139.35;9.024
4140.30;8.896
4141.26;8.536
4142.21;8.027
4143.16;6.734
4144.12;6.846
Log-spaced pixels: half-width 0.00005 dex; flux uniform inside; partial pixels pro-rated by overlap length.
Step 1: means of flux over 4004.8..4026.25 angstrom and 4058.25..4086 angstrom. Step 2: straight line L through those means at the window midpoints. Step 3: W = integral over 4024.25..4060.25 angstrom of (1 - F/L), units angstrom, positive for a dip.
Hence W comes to 0.8 angstrom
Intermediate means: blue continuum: 9.25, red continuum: 8.44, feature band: 8.67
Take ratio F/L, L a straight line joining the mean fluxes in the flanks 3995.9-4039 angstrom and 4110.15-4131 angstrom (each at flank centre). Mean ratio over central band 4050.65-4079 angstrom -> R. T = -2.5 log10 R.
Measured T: 0.11 mag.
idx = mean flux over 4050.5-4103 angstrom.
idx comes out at 8.81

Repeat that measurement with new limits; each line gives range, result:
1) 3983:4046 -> 8.79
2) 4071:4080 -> 8.16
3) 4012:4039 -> 9.22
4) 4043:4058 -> 8.31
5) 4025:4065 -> 8.52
